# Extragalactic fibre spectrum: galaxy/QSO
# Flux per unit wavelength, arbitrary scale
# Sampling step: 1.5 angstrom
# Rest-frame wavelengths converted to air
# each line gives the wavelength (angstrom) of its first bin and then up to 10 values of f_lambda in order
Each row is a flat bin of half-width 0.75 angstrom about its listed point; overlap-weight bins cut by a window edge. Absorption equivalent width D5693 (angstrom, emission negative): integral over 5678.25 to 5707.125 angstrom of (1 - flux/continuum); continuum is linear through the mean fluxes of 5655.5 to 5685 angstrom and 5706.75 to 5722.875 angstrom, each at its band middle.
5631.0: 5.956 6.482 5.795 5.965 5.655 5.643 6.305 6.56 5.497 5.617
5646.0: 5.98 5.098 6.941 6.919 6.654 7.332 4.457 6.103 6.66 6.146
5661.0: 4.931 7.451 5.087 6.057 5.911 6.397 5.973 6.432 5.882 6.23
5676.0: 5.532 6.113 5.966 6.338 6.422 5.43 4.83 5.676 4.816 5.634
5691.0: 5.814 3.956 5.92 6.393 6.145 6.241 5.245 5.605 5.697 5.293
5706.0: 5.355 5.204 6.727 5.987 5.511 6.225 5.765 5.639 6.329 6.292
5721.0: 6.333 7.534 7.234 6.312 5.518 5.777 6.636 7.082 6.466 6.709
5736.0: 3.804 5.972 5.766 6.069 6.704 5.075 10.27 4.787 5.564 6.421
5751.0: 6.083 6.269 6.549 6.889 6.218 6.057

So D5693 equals 2.12 angstrom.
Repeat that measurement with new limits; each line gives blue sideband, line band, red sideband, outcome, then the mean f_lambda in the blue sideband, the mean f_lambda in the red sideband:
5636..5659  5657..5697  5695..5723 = 1.17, 6.09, 5.96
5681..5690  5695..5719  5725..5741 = -0.47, 5.49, 6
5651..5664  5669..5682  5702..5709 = -0.34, 6.17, 5.54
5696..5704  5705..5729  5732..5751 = -0.67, 5.79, 6.14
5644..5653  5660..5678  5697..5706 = 0.04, 6.25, 5.64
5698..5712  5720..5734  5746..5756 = -1.58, 5.69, 6.09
